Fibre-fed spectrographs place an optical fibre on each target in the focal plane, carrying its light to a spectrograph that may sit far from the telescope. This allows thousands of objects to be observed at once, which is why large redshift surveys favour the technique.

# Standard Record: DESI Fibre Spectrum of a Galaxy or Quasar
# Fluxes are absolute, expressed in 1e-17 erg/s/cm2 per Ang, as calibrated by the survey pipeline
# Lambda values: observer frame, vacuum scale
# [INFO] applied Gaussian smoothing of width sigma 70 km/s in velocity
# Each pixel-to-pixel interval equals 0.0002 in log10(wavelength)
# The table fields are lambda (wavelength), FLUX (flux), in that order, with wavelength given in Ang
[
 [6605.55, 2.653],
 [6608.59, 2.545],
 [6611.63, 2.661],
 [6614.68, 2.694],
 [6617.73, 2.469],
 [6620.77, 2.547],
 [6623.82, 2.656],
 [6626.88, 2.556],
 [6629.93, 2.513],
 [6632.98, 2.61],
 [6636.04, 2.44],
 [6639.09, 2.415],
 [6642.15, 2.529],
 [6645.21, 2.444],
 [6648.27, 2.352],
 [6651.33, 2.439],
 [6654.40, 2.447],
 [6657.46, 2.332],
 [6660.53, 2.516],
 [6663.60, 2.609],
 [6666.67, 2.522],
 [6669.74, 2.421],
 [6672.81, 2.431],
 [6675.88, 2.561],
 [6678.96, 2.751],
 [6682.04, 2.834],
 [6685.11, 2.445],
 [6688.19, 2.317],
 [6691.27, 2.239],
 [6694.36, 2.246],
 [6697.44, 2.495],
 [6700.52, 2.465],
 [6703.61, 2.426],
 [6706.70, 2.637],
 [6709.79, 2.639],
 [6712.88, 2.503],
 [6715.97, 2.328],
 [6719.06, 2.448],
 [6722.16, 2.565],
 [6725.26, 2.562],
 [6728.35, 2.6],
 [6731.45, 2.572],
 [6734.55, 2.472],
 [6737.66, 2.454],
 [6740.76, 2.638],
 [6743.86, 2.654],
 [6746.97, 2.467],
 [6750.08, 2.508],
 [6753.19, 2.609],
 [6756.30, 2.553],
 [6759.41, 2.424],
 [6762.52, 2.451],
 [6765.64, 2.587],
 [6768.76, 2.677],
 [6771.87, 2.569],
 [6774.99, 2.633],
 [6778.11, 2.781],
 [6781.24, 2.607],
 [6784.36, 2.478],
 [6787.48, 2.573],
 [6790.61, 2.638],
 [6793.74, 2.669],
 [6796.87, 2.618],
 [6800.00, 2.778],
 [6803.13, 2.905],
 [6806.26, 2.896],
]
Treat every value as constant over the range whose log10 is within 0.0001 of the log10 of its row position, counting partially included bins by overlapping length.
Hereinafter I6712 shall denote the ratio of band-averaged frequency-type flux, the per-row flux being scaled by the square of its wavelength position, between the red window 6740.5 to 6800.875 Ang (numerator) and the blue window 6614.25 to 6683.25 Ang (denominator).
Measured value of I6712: 1.07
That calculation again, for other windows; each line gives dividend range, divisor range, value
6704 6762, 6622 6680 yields 1.04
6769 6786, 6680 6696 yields 1.11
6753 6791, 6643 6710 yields 1.07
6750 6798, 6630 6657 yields 1.09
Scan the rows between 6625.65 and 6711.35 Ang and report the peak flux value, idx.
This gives 2.834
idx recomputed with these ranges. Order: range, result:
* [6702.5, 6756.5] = 2.654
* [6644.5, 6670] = 2.609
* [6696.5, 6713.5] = 2.639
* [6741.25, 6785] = 2.781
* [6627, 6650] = 2.61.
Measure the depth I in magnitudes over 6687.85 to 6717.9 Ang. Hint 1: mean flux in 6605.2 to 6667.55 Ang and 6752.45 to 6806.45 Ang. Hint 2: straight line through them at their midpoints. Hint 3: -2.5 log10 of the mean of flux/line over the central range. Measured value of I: 0.06 mag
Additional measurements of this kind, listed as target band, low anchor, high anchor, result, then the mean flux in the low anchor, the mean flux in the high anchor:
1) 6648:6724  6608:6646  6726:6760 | 0.028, 2.55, 2.55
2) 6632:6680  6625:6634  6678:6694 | 0.018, 2.56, 2.49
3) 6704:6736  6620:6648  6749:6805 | 0.020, 2.51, 2.62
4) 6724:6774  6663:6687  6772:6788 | 0.020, 2.57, 2.61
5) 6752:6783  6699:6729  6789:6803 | 0.019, 2.51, 2.7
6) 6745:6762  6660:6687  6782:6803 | 0.045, 2.56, 2.64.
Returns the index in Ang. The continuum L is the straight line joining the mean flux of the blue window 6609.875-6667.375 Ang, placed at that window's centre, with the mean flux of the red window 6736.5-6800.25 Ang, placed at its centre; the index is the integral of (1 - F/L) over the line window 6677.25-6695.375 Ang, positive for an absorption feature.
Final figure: 0.43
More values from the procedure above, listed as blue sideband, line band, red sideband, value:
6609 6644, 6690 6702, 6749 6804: 1.0 Ang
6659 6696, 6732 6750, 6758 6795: 0.1 Ang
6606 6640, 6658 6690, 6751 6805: 0.6 Ang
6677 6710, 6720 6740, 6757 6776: -0.1 Ang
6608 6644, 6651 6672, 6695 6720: 0.4 Ang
